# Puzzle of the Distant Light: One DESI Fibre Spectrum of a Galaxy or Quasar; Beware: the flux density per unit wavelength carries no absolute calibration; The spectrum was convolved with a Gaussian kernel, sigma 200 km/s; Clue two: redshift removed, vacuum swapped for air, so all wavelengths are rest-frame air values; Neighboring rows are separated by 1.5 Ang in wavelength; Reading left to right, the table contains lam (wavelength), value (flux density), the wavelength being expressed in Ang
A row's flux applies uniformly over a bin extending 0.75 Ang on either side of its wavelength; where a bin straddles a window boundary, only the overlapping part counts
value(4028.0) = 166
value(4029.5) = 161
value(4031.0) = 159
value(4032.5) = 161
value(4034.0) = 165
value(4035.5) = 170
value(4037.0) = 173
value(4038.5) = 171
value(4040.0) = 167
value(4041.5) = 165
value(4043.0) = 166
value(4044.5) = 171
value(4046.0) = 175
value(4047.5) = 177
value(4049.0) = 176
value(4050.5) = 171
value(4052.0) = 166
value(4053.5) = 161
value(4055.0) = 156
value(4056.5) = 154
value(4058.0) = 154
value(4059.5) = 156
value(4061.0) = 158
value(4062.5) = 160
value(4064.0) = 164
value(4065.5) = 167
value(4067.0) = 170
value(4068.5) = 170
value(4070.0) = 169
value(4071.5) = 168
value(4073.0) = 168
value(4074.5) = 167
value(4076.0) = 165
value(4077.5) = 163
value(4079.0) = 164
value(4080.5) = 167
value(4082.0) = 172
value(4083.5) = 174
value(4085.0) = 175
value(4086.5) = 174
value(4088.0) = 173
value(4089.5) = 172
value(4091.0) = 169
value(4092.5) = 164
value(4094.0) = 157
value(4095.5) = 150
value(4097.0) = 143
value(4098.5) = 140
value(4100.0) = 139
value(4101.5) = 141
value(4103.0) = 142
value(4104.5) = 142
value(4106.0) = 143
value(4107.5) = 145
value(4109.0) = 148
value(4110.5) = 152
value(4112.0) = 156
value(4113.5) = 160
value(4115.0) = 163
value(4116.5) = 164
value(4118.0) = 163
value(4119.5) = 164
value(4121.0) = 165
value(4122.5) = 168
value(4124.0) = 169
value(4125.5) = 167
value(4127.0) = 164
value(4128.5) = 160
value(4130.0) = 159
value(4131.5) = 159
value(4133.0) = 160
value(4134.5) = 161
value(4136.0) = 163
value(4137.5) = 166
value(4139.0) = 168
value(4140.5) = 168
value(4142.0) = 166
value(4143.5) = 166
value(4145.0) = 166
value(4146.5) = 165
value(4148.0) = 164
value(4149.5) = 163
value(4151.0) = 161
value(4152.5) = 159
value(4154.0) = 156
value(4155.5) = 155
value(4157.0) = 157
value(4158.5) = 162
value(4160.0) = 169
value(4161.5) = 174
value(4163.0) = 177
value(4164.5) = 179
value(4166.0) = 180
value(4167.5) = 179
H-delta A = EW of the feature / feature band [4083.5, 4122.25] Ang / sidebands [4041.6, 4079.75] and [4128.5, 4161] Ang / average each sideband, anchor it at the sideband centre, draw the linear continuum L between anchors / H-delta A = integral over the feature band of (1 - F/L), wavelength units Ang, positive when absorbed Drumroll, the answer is 1.73 Ang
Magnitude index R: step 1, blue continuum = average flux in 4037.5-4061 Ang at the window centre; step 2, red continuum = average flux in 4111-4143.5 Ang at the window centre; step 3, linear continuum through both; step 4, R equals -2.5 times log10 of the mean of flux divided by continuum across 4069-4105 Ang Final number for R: 0.02 mag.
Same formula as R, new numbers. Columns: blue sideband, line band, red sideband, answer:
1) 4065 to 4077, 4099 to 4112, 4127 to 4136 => 0.13 mag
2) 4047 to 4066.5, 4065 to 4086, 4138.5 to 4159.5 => -0.04 mag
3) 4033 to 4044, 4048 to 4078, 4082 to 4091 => 0.04 mag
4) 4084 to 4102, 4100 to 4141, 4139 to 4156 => 0.02 mag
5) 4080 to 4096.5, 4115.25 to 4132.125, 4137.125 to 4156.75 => 0.01 mag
